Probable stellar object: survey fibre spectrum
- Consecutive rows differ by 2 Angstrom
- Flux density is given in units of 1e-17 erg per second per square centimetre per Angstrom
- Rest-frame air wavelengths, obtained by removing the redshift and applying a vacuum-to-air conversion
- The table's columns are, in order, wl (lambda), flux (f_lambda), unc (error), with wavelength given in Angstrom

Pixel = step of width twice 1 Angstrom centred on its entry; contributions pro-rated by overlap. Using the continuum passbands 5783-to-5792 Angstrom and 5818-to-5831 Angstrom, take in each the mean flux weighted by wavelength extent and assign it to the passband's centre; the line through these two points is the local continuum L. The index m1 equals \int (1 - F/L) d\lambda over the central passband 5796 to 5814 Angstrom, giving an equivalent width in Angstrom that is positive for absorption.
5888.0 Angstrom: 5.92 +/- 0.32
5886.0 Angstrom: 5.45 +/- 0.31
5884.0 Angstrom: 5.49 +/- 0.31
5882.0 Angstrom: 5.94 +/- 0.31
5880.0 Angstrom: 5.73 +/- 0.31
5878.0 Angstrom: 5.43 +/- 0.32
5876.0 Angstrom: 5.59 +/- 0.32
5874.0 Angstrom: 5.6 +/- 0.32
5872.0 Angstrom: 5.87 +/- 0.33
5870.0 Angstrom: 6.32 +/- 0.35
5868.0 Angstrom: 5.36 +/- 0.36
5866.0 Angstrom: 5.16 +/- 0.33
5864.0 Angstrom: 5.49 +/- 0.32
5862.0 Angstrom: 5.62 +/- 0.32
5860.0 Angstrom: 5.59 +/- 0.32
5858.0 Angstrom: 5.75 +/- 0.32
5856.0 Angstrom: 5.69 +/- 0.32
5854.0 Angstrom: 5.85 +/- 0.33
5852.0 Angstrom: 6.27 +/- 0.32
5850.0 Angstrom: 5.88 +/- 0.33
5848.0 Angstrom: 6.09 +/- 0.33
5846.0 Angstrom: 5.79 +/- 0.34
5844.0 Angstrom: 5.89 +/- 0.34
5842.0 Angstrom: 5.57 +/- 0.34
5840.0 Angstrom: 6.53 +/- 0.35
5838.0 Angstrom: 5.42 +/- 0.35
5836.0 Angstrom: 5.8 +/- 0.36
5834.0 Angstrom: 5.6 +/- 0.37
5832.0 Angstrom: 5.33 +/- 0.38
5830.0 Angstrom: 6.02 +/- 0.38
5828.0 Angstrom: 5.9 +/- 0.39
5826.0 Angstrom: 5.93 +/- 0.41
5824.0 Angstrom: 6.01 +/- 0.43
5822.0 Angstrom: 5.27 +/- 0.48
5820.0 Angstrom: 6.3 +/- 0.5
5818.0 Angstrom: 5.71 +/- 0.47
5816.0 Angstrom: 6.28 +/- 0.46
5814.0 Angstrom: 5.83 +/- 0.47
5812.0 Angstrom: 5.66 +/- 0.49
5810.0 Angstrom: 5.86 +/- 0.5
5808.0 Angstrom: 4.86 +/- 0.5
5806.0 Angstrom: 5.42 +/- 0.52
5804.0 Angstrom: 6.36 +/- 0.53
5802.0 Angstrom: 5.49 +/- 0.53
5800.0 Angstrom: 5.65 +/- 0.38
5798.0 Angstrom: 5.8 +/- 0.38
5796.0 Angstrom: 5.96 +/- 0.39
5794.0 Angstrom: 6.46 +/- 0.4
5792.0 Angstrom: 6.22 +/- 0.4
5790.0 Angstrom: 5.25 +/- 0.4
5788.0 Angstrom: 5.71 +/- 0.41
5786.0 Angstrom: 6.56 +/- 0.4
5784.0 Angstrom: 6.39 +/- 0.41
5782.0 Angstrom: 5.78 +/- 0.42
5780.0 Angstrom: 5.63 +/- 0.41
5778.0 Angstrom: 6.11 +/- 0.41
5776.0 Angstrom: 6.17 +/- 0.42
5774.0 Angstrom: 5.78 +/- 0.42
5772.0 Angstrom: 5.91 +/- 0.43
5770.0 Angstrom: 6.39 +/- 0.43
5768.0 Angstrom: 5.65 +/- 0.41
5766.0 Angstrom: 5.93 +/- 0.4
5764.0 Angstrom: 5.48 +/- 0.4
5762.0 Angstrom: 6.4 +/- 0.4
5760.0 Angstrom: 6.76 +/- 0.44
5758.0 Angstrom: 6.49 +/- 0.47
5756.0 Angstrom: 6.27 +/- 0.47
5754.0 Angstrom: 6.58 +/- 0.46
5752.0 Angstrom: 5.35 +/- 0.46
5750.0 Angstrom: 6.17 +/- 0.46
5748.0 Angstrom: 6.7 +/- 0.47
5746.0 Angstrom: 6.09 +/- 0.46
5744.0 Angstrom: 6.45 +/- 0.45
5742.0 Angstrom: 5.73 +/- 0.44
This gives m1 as 0.86 Angstrom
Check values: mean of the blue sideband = 6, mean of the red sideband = 5.89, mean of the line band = 5.67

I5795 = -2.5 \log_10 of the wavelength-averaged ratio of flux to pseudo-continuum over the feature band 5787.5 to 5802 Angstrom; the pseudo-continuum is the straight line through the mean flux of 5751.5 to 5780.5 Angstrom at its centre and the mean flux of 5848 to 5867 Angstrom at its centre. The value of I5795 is 0.023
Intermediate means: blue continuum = 6.08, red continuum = 5.72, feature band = 5.84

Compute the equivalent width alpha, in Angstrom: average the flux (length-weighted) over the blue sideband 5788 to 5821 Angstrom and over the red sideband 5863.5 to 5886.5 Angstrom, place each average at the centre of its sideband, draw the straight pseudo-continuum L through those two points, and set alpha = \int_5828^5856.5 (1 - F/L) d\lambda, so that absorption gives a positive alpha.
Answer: -0.64 Angstrom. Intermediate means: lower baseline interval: 5.82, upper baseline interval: 5.63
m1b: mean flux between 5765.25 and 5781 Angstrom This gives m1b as 5.95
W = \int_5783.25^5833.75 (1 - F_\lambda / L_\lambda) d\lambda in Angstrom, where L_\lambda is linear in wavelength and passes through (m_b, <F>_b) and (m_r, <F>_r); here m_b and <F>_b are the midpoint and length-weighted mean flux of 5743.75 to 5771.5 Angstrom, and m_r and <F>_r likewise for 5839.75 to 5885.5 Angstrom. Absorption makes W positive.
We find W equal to 1.1 Angstrom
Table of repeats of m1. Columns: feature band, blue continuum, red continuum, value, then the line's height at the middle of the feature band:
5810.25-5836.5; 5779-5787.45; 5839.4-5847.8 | 0.7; 5.98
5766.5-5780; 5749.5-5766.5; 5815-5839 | 0.2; 6.08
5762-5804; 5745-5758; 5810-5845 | 0.8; 6.06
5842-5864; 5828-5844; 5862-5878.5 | -0.5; 5.69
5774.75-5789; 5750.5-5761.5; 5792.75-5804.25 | 0.1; 6.07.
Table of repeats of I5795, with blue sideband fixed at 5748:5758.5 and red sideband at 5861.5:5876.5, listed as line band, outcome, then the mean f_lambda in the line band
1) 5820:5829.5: 0.001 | 5.85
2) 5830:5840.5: 0.013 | 5.73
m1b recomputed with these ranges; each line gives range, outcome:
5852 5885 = 5.67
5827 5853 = 5.85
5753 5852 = 5.92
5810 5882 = 5.78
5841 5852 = 5.88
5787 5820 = 5.8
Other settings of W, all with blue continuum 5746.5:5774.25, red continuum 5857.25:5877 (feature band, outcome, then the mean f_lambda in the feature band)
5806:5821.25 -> 0.3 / 5.75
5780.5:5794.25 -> 0.0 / 6.02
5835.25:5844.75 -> -0.1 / 5.84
